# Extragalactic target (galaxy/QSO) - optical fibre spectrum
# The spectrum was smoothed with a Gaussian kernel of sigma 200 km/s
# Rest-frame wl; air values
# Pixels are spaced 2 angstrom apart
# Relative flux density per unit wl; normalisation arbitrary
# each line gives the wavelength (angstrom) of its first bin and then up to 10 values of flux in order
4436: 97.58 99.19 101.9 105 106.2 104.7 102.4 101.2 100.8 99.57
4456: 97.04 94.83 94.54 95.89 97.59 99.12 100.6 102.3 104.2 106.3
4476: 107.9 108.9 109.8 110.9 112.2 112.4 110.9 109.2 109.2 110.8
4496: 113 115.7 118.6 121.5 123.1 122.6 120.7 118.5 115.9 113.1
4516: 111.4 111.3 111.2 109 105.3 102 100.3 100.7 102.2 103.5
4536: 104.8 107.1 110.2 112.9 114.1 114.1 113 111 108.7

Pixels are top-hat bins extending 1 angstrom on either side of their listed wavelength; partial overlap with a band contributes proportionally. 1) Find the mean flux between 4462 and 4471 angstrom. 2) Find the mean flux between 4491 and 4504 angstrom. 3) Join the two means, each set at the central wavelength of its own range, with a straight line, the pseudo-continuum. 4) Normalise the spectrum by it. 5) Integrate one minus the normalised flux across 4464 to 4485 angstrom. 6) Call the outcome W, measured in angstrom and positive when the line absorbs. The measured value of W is -0.45 angstrom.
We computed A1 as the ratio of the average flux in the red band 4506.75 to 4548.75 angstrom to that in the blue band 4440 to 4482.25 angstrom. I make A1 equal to 1.1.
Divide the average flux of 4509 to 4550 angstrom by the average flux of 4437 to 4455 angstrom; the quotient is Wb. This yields 1.07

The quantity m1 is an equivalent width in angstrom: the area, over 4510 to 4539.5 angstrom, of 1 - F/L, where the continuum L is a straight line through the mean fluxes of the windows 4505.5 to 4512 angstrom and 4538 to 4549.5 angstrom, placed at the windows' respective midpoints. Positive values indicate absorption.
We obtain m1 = 2.3 angstrom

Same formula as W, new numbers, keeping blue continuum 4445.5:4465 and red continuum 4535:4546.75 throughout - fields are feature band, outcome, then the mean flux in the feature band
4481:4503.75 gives -2.1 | 113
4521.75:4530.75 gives 0.4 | 103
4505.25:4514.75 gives -1.1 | 118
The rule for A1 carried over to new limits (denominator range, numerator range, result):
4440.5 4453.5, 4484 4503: 1.10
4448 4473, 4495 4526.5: 1.16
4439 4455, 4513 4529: 1.05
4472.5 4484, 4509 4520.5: 1.04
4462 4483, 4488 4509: 1.11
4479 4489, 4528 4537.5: 0.92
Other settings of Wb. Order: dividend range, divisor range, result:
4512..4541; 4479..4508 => 0.93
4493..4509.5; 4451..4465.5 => 1.22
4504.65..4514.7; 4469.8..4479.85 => 1.11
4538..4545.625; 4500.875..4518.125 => 0.95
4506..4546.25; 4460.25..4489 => 1.04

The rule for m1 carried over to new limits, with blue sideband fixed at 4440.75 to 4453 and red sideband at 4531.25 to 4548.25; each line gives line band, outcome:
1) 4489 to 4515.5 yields -2.35 angstrom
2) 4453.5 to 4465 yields 0.85 angstrom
